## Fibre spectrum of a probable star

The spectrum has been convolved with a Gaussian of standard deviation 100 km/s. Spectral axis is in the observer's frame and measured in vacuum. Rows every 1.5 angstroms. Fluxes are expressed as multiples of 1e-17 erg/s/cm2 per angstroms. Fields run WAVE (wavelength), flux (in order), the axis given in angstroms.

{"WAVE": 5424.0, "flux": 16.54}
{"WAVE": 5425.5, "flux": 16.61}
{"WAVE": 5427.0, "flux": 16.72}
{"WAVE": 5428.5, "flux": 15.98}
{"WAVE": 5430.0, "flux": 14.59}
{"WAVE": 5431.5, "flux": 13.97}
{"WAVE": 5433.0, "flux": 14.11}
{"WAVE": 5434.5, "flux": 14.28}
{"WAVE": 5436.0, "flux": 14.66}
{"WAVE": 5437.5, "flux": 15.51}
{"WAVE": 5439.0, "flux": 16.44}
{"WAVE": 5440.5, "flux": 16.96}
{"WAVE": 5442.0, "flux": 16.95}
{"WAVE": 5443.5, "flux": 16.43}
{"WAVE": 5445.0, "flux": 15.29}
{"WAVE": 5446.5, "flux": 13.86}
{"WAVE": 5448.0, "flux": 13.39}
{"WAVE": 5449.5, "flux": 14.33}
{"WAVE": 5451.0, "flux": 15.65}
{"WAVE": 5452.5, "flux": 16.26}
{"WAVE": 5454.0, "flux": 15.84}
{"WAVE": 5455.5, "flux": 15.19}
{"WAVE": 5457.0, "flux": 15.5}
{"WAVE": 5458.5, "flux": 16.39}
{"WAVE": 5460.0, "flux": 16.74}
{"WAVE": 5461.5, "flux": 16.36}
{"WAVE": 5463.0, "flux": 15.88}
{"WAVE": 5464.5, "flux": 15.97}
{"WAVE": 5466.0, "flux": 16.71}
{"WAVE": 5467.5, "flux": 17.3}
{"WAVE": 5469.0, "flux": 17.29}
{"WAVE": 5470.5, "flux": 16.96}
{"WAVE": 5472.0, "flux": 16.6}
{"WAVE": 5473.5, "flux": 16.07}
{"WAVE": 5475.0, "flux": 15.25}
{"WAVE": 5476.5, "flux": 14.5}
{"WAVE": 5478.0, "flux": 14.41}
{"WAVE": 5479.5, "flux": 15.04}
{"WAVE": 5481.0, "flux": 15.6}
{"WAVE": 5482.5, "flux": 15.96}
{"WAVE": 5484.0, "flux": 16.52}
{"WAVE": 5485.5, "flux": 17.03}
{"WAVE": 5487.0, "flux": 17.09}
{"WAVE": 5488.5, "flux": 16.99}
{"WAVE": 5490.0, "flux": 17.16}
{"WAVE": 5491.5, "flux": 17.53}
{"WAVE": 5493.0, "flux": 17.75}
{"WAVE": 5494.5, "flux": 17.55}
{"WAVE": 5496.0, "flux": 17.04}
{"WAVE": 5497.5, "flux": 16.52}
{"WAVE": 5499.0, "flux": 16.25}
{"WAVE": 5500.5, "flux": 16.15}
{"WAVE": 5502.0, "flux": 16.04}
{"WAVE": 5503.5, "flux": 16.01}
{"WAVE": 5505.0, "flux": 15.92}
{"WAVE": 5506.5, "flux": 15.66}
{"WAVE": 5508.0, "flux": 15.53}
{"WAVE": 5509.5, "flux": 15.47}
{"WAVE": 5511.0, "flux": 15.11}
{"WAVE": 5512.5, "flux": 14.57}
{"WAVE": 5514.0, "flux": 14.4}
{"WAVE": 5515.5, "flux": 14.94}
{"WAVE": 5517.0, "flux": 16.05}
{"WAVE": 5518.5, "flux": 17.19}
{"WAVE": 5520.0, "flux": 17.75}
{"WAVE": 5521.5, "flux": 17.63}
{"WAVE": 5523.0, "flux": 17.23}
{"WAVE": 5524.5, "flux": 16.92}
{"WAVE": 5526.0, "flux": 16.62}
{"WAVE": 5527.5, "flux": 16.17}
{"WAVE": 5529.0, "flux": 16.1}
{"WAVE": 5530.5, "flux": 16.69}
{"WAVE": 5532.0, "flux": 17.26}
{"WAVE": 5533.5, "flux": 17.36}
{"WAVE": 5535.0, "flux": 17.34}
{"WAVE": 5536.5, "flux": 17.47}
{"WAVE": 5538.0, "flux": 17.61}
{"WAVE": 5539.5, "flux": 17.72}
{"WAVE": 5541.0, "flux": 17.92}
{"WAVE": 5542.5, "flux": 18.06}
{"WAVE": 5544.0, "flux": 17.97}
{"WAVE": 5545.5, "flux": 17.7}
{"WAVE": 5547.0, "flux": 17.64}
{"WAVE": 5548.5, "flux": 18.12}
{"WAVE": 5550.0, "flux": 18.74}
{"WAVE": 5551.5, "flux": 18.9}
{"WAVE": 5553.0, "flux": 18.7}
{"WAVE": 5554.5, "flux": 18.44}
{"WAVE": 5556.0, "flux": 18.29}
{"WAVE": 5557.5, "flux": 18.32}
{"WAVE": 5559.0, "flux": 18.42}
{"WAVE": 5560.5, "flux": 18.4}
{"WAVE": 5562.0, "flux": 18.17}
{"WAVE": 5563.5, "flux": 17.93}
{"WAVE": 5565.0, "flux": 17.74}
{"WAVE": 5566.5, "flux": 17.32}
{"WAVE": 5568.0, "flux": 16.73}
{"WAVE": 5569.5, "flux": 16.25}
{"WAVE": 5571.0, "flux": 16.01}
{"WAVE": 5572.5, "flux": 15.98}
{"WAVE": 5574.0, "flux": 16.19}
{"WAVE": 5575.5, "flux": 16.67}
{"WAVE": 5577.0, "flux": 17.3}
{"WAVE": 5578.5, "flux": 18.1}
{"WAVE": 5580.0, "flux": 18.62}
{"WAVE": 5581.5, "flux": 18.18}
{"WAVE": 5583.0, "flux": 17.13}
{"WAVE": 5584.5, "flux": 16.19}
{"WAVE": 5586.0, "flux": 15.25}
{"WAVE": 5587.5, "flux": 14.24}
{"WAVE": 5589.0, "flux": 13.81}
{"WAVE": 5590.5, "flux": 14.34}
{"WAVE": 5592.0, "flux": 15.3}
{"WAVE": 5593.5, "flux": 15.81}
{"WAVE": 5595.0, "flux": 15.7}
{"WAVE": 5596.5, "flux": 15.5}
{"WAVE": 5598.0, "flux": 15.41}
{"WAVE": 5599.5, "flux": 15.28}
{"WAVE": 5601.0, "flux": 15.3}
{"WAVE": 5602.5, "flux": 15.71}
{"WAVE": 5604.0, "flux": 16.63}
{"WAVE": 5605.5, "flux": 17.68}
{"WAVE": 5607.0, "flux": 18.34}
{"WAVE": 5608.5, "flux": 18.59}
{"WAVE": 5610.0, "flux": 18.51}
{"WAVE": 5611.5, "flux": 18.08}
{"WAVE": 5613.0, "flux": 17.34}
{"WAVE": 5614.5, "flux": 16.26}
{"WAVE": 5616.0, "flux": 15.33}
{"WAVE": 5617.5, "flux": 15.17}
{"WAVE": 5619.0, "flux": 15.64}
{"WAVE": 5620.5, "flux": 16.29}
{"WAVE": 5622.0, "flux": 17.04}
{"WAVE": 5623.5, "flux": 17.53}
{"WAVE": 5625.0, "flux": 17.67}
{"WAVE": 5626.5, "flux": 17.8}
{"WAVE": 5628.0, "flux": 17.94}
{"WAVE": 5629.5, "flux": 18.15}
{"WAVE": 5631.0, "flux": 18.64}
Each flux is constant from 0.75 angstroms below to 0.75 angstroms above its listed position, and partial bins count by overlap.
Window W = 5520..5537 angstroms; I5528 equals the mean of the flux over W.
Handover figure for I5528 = 17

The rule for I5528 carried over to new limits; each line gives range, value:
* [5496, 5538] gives 16.3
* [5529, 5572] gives 17.7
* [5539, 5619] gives 17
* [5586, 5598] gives 15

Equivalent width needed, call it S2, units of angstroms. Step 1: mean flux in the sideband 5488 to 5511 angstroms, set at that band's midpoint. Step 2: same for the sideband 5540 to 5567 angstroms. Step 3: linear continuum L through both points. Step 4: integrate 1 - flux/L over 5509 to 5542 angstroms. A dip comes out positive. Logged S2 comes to 1.2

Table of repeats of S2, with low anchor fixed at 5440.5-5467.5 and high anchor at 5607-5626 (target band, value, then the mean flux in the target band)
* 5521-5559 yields -2.8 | 17.7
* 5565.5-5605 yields 1.5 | 16.1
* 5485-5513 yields -0.5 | 16.4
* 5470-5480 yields 0.3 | 15.5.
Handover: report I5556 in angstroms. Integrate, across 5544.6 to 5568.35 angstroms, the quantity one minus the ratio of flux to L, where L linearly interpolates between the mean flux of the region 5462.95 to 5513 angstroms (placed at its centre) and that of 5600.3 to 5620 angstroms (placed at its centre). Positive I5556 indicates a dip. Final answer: -2.2 angstroms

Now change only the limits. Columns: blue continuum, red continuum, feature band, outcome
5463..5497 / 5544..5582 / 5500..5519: 1.5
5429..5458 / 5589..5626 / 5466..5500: -2.1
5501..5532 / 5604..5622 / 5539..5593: -2.2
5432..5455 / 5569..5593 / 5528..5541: -1.1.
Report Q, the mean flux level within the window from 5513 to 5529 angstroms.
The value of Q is 16.4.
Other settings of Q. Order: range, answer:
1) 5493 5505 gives 16.5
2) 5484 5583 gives 17.1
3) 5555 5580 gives 17.4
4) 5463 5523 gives 16.3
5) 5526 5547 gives 17.3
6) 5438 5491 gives 16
